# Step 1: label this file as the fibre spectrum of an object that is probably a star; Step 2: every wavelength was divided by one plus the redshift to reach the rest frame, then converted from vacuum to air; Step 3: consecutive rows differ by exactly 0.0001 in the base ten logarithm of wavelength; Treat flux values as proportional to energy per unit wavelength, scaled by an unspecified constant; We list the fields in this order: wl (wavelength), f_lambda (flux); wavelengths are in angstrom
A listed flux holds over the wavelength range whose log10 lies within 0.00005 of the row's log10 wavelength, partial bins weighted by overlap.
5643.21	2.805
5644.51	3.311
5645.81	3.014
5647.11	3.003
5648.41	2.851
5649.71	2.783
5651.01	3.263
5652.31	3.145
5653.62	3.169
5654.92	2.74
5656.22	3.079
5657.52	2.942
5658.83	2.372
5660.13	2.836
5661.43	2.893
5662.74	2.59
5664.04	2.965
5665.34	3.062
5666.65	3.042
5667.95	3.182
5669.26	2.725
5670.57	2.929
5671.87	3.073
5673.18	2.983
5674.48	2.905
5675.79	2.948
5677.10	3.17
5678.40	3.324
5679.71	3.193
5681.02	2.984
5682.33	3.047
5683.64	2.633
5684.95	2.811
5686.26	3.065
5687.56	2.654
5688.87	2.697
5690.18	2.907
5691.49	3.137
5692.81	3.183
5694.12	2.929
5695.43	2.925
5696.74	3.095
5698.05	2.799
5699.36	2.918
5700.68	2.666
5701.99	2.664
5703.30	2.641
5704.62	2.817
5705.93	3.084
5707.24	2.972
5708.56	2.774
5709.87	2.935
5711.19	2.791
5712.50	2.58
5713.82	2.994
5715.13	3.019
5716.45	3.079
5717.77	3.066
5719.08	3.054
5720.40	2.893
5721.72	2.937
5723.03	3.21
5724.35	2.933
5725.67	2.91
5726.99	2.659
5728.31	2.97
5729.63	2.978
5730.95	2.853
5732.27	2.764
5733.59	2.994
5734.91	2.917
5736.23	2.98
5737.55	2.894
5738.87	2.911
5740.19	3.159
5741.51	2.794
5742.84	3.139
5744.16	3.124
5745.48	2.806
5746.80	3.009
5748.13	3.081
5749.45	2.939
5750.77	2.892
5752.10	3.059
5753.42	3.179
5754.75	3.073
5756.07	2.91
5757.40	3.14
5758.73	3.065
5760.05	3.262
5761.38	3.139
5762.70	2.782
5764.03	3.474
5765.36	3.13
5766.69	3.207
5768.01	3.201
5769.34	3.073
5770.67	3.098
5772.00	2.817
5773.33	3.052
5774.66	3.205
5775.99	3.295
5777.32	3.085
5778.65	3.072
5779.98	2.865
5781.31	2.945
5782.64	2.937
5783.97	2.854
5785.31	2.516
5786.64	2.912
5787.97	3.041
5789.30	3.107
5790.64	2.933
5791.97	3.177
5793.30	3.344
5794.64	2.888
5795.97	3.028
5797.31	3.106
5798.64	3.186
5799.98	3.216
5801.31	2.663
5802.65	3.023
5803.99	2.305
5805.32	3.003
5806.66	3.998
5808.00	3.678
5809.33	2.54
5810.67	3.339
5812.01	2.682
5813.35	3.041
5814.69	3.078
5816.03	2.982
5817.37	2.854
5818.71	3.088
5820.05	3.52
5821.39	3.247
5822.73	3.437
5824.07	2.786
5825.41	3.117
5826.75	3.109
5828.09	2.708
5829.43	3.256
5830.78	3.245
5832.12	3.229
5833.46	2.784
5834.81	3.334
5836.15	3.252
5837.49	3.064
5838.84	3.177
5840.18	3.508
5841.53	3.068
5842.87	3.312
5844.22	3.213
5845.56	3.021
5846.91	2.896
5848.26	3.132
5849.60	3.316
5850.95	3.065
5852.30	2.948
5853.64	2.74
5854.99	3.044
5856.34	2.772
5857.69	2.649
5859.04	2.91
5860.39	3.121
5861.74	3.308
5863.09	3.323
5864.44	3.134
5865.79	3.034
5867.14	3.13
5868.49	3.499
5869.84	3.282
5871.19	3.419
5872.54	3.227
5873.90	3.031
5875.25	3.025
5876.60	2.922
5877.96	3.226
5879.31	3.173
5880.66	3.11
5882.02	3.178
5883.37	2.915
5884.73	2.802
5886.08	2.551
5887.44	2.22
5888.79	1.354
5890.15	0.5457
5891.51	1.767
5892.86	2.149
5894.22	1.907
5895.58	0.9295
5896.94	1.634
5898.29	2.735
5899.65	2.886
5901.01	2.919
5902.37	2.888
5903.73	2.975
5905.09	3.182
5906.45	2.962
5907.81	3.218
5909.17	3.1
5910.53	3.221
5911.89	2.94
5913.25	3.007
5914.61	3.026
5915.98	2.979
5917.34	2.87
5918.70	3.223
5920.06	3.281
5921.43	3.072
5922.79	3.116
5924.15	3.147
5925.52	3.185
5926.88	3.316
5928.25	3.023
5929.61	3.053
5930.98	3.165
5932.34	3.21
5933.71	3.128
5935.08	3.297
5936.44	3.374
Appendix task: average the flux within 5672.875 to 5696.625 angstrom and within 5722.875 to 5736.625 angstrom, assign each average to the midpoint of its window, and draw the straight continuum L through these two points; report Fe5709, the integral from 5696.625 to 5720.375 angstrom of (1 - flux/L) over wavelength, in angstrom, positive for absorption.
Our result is 0.5 angstrom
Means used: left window 2.97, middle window 2.88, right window 2.91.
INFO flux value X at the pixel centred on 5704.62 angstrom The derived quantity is 2.817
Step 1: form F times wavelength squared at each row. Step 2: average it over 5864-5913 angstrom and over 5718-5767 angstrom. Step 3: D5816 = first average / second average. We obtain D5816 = 0.95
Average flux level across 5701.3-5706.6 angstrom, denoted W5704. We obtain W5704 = 2.8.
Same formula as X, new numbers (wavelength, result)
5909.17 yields 3.1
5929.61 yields 3.053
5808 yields 3.678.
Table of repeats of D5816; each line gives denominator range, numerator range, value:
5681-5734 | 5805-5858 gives 1.12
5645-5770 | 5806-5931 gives 1.06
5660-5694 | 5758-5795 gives 1.07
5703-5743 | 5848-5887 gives 1.10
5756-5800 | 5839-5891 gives 0.99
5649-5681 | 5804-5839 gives 1.11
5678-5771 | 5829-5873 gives 1.10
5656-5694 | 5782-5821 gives 1.08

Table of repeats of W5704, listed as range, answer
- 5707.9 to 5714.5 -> 2.82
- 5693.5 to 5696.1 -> 2.93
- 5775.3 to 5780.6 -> 3.08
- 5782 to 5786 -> 2.77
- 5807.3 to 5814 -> 3.06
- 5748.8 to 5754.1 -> 3.02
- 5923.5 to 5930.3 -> 3.14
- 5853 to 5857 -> 2.85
